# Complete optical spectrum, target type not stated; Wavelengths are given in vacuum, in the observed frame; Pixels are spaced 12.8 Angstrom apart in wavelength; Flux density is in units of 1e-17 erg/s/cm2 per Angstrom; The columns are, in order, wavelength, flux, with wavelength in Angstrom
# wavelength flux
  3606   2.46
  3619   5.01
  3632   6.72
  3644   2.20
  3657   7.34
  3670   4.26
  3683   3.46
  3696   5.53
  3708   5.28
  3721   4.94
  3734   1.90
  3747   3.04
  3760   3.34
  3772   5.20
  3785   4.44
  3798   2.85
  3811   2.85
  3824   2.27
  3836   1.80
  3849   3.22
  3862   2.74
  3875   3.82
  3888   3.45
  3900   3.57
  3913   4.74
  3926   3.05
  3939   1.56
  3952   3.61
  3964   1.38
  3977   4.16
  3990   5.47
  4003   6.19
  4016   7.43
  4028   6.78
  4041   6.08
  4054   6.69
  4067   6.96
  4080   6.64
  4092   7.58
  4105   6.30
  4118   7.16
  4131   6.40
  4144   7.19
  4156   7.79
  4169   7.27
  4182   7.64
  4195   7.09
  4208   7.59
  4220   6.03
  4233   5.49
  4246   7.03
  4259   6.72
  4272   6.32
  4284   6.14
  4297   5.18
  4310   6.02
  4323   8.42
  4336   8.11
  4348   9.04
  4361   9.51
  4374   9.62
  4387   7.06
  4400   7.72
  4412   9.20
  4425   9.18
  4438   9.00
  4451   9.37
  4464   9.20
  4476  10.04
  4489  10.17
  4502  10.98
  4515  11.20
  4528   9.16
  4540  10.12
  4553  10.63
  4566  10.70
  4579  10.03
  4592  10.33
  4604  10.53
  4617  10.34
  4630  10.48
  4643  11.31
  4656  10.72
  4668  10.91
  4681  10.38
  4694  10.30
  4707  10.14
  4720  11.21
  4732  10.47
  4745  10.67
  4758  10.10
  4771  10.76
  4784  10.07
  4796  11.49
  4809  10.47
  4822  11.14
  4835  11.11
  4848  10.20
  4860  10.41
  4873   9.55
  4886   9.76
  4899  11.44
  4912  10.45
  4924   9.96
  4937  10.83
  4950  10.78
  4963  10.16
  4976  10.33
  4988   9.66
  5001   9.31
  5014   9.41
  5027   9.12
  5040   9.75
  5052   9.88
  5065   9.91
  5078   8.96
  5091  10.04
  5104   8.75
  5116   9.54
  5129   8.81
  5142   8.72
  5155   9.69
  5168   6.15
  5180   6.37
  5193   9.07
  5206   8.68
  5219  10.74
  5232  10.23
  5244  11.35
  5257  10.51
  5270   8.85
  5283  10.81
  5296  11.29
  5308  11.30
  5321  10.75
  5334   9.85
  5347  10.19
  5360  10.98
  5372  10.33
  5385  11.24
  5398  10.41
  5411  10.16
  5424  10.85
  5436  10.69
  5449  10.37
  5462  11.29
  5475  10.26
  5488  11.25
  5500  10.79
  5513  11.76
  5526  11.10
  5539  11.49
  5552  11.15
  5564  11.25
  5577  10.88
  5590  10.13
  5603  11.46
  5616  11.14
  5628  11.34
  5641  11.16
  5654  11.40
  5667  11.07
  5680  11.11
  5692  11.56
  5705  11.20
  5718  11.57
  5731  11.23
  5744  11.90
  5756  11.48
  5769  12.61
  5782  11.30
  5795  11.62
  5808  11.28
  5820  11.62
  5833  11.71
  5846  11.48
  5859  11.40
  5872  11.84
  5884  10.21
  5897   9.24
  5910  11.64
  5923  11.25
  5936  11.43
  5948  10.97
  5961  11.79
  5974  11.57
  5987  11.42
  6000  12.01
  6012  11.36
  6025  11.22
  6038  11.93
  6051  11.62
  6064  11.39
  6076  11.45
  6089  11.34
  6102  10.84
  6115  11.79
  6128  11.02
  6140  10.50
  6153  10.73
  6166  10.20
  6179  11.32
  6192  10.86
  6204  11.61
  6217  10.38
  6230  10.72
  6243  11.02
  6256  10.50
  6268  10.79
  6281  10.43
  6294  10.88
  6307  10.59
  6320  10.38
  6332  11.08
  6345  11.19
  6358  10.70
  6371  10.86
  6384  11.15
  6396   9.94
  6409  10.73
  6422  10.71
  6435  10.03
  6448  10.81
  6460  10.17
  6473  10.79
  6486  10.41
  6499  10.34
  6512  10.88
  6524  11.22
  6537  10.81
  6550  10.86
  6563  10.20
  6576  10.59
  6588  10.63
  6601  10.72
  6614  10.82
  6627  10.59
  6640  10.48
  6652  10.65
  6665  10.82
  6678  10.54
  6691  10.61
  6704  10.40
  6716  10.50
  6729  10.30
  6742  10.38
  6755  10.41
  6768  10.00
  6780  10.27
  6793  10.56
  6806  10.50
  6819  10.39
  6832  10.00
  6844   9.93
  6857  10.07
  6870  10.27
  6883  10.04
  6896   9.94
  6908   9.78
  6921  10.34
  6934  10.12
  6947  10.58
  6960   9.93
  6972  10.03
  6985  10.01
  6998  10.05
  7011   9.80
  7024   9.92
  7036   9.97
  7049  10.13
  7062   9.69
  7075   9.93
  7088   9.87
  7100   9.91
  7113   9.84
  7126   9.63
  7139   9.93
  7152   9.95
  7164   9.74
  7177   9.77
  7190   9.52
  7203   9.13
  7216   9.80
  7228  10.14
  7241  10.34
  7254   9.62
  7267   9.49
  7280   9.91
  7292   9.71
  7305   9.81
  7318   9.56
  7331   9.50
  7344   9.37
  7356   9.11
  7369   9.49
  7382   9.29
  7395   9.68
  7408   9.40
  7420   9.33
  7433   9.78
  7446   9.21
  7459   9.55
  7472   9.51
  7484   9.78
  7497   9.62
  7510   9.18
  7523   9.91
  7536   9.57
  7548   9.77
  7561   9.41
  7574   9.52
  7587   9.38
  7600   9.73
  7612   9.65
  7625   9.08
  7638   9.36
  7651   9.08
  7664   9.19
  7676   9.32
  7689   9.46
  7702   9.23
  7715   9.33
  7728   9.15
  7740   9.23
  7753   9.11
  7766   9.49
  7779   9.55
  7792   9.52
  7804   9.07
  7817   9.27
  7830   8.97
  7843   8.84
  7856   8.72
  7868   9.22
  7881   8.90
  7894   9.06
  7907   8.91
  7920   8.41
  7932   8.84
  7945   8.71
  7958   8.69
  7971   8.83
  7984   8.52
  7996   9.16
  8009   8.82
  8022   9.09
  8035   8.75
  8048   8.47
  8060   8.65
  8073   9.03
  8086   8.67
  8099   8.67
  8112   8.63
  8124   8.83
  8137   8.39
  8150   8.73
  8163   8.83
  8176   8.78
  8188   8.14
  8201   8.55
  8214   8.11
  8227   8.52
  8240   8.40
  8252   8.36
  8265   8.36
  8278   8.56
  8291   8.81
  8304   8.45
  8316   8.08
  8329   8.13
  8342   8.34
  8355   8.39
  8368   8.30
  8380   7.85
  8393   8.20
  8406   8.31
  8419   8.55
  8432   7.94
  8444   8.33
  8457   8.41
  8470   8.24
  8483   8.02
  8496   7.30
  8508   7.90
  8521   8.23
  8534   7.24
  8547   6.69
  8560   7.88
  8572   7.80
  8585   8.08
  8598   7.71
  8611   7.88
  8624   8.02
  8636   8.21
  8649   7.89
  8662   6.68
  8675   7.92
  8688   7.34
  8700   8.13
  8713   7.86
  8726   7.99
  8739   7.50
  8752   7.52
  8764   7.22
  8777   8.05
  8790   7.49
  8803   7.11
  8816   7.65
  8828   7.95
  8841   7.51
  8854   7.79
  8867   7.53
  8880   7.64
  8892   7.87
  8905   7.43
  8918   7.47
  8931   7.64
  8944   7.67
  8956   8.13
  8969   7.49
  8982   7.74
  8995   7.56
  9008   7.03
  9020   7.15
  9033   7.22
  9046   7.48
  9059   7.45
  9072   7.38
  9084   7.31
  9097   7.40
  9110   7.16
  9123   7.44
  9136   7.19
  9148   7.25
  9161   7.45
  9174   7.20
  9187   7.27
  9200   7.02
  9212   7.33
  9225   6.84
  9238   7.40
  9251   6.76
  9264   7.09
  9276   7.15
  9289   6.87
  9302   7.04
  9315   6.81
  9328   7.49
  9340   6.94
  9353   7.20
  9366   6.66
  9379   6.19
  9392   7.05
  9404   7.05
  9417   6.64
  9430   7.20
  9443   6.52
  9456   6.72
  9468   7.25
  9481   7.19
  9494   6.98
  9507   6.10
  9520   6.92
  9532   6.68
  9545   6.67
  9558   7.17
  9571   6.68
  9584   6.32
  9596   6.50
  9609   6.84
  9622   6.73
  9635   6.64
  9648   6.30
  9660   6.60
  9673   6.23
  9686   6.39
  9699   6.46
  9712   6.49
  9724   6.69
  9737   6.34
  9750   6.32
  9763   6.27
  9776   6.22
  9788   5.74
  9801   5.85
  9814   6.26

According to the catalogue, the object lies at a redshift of 0.00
